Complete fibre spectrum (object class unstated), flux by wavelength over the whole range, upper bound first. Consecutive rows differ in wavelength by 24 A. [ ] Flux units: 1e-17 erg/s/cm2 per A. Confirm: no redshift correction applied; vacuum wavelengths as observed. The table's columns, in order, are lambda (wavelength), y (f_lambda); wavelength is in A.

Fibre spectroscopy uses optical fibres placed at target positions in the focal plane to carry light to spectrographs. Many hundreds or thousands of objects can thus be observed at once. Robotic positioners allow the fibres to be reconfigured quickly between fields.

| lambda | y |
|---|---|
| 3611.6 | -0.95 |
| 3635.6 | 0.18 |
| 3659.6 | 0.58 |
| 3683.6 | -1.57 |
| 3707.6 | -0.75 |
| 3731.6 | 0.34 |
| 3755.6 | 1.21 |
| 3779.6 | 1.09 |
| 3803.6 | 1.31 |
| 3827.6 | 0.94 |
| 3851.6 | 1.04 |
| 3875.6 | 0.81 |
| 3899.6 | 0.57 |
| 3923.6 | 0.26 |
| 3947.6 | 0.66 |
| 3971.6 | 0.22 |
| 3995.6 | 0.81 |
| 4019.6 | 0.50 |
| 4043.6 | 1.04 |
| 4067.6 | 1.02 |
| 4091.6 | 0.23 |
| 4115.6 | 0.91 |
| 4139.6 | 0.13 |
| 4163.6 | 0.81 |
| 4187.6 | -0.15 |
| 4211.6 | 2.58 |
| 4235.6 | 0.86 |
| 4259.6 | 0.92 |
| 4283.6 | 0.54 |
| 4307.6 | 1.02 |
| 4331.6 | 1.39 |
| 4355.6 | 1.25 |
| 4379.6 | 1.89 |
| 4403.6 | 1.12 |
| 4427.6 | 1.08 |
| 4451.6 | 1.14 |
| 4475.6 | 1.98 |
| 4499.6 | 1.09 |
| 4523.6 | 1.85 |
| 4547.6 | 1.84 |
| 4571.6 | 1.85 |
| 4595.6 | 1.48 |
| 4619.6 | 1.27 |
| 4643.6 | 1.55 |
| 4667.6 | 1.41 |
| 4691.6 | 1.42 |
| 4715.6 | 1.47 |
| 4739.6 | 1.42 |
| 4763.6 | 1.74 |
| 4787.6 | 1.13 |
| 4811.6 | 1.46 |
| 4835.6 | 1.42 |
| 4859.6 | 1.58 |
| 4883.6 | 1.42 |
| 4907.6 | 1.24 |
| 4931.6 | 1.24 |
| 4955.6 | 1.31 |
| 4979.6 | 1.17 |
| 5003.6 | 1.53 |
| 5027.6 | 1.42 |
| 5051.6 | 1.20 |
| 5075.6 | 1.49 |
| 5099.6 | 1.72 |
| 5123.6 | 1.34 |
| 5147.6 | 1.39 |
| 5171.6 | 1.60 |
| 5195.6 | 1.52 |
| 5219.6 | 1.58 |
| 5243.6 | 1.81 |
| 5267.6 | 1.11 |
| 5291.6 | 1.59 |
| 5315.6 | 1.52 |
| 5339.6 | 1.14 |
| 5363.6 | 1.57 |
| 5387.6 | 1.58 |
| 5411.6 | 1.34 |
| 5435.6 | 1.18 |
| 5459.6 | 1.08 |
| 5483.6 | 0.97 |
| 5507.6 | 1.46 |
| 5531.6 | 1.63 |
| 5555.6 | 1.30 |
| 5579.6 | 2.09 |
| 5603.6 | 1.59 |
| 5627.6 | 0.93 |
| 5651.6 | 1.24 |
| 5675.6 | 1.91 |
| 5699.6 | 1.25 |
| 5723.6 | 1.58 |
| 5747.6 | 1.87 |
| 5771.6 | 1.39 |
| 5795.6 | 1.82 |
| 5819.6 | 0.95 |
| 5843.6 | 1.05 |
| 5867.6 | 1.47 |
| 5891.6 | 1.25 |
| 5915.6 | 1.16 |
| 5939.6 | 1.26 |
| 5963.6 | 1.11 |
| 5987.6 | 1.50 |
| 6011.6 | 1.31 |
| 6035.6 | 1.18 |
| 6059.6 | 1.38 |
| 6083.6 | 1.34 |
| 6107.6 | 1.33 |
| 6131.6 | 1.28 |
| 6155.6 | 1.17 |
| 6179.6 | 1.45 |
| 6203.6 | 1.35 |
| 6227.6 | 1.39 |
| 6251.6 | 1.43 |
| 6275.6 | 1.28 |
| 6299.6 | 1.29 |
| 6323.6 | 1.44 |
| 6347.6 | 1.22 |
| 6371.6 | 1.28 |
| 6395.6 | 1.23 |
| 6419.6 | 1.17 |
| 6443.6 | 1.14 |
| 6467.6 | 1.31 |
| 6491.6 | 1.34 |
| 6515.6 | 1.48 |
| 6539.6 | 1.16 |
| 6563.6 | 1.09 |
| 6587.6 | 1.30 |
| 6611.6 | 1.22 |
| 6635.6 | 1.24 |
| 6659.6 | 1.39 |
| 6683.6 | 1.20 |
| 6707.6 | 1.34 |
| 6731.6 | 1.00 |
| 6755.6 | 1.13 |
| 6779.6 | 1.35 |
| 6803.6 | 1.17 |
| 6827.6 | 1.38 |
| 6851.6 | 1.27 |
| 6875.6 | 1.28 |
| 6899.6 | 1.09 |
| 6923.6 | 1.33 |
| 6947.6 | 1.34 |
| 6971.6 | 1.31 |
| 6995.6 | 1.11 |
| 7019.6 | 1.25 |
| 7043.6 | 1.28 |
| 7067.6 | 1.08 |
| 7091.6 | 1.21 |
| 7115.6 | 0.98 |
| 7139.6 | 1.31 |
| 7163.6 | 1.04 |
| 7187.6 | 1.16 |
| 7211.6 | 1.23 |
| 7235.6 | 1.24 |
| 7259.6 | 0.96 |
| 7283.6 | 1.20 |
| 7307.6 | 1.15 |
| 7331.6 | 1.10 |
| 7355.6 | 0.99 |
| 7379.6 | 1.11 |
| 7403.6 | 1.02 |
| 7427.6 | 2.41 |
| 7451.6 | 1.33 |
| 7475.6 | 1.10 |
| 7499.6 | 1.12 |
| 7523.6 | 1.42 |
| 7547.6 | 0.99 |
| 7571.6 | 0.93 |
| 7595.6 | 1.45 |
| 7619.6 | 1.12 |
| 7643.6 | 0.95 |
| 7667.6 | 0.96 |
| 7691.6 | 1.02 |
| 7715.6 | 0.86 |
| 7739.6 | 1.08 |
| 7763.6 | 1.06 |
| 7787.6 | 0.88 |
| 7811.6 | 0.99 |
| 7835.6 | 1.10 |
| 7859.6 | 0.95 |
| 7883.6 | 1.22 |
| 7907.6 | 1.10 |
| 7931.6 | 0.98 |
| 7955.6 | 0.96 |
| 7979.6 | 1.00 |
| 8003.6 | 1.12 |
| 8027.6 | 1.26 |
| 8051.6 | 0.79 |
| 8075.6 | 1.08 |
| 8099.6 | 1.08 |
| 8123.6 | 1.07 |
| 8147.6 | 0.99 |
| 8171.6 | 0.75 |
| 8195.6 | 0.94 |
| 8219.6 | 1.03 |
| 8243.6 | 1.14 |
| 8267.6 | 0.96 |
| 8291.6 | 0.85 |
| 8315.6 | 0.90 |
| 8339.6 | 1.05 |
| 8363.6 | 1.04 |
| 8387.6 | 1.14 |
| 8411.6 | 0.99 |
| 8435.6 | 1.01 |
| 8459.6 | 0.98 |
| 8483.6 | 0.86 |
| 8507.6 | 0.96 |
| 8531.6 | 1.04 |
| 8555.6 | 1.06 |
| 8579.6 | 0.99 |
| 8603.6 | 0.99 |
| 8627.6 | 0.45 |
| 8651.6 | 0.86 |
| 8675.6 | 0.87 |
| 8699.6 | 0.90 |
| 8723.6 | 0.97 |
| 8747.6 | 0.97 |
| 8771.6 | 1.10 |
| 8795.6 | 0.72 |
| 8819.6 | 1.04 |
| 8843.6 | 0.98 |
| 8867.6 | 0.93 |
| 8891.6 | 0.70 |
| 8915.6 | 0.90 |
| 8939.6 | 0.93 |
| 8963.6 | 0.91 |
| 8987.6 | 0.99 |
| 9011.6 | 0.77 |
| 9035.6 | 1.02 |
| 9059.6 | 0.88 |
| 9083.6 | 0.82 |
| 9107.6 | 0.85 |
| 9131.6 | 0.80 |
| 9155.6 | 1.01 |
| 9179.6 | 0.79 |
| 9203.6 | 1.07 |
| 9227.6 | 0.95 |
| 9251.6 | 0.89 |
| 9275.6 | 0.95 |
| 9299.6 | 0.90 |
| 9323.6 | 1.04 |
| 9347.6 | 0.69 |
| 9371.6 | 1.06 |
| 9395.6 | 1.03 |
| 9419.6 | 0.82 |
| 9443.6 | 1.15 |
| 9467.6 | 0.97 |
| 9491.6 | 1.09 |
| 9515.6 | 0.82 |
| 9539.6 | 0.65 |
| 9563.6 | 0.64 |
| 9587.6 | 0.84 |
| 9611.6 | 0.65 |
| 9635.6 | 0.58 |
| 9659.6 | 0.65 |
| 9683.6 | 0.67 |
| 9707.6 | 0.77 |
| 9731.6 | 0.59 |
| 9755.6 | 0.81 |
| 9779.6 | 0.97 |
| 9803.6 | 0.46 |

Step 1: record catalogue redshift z 0.131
